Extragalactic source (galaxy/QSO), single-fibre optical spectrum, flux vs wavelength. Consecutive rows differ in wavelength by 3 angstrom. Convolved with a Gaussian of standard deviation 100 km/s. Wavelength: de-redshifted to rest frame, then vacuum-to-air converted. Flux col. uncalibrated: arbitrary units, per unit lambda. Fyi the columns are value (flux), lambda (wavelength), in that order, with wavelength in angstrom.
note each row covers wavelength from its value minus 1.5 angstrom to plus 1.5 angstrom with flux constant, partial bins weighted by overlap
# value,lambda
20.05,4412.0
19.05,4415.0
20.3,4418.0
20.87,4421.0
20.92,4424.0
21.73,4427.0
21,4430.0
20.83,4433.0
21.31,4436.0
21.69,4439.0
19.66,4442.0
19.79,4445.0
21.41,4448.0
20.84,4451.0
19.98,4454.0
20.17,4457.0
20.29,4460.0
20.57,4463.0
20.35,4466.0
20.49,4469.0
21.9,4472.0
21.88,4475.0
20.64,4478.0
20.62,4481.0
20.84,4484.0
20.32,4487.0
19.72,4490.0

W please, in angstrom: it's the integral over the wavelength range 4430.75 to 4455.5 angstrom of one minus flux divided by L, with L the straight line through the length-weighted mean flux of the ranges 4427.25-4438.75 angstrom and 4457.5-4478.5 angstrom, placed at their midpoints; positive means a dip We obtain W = 0.5 angstrom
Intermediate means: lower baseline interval 21.2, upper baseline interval 20.9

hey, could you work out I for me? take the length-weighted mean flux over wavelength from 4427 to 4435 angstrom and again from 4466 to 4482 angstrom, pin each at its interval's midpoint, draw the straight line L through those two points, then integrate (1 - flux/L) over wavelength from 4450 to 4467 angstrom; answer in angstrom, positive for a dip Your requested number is 0.57 angstrom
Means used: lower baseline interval 21.1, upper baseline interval 21.1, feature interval 20.4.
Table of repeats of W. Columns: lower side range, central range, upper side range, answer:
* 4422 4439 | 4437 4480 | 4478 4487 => 0.4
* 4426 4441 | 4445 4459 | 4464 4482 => 0.4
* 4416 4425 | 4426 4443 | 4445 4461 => -0.4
